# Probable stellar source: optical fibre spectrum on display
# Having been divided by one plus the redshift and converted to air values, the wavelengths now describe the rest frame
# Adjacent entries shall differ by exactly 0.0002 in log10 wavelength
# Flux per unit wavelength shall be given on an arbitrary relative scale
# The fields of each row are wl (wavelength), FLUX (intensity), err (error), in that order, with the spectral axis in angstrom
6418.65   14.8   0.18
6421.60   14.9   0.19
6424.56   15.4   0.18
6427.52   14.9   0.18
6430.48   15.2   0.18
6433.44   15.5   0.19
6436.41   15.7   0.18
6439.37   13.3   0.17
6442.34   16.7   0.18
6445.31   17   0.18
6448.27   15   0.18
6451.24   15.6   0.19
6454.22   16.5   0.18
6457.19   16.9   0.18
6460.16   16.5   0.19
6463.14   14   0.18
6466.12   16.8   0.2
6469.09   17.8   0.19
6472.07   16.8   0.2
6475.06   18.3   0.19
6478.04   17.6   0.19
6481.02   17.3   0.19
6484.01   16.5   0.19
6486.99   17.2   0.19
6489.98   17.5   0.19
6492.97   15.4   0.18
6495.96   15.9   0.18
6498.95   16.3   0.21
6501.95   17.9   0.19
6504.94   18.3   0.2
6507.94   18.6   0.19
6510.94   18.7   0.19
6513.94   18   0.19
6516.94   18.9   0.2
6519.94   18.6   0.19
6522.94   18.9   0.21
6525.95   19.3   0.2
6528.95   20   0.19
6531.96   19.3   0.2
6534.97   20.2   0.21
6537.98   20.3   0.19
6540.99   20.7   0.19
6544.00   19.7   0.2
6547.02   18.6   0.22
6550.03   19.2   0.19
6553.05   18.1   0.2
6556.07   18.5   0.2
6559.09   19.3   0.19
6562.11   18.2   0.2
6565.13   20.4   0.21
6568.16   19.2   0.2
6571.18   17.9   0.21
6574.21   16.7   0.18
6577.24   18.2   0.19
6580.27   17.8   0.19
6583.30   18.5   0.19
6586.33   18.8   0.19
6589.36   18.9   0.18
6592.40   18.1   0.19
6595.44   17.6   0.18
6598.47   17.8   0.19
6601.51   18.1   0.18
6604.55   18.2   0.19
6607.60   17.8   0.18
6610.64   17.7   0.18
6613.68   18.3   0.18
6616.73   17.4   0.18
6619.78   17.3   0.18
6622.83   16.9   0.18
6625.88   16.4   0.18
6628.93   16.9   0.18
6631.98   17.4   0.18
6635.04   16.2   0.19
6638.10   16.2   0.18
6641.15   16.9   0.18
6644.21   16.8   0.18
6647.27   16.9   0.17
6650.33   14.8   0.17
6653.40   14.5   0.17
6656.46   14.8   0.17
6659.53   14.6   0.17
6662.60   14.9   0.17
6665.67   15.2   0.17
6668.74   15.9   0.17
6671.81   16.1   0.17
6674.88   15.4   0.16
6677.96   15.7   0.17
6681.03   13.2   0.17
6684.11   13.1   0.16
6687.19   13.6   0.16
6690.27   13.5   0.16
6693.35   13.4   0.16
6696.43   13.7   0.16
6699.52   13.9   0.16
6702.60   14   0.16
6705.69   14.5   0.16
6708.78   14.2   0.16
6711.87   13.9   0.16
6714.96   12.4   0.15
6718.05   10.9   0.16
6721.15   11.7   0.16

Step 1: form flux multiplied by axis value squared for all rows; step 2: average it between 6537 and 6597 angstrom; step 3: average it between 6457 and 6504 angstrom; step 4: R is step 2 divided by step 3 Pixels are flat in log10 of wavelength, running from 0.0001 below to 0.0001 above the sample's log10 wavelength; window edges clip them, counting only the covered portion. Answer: 1.1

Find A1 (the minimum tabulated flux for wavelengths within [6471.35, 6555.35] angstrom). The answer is 15.4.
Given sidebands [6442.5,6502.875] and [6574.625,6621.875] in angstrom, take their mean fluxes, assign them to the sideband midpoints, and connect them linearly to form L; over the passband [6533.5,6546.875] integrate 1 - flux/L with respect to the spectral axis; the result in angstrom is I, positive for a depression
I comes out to -2.1 angstrom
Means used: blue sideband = 16.6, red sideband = 18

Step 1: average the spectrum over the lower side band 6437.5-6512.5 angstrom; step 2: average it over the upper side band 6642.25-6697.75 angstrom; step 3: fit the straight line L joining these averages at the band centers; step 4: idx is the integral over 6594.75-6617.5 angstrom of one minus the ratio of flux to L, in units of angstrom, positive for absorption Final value -3.6 angstrom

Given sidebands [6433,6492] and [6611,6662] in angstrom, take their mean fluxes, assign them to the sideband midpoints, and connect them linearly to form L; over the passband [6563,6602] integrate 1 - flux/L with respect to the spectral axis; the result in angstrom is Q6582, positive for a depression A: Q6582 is -4.5 angstrom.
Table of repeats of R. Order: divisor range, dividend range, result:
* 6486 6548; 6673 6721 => 0.78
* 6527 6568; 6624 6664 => 0.85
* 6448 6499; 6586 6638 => 1.10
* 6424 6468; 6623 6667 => 1.08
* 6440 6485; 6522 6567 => 1.20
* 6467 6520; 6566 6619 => 1.06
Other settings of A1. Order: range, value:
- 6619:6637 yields 16.2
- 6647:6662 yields 14.5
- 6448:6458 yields 15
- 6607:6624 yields 16.9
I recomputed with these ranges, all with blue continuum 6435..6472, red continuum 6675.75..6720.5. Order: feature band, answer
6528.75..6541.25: -4.0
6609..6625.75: -3.6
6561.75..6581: -4.6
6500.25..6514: -2.5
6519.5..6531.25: -3.0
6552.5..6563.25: -2.6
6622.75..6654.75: -4.9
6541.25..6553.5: -3.3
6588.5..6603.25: -3.5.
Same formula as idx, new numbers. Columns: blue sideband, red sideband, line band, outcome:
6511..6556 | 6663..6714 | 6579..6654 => -3.2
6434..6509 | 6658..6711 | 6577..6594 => -3.3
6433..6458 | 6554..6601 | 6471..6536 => -4.0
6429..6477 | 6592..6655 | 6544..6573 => -3.8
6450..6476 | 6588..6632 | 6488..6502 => 0.3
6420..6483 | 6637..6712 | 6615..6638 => -2.8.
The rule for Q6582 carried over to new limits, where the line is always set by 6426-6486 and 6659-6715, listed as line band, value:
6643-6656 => -0.9 angstrom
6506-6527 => -4.0 angstrom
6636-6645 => -1.2 angstrom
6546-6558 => -2.5 angstrom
